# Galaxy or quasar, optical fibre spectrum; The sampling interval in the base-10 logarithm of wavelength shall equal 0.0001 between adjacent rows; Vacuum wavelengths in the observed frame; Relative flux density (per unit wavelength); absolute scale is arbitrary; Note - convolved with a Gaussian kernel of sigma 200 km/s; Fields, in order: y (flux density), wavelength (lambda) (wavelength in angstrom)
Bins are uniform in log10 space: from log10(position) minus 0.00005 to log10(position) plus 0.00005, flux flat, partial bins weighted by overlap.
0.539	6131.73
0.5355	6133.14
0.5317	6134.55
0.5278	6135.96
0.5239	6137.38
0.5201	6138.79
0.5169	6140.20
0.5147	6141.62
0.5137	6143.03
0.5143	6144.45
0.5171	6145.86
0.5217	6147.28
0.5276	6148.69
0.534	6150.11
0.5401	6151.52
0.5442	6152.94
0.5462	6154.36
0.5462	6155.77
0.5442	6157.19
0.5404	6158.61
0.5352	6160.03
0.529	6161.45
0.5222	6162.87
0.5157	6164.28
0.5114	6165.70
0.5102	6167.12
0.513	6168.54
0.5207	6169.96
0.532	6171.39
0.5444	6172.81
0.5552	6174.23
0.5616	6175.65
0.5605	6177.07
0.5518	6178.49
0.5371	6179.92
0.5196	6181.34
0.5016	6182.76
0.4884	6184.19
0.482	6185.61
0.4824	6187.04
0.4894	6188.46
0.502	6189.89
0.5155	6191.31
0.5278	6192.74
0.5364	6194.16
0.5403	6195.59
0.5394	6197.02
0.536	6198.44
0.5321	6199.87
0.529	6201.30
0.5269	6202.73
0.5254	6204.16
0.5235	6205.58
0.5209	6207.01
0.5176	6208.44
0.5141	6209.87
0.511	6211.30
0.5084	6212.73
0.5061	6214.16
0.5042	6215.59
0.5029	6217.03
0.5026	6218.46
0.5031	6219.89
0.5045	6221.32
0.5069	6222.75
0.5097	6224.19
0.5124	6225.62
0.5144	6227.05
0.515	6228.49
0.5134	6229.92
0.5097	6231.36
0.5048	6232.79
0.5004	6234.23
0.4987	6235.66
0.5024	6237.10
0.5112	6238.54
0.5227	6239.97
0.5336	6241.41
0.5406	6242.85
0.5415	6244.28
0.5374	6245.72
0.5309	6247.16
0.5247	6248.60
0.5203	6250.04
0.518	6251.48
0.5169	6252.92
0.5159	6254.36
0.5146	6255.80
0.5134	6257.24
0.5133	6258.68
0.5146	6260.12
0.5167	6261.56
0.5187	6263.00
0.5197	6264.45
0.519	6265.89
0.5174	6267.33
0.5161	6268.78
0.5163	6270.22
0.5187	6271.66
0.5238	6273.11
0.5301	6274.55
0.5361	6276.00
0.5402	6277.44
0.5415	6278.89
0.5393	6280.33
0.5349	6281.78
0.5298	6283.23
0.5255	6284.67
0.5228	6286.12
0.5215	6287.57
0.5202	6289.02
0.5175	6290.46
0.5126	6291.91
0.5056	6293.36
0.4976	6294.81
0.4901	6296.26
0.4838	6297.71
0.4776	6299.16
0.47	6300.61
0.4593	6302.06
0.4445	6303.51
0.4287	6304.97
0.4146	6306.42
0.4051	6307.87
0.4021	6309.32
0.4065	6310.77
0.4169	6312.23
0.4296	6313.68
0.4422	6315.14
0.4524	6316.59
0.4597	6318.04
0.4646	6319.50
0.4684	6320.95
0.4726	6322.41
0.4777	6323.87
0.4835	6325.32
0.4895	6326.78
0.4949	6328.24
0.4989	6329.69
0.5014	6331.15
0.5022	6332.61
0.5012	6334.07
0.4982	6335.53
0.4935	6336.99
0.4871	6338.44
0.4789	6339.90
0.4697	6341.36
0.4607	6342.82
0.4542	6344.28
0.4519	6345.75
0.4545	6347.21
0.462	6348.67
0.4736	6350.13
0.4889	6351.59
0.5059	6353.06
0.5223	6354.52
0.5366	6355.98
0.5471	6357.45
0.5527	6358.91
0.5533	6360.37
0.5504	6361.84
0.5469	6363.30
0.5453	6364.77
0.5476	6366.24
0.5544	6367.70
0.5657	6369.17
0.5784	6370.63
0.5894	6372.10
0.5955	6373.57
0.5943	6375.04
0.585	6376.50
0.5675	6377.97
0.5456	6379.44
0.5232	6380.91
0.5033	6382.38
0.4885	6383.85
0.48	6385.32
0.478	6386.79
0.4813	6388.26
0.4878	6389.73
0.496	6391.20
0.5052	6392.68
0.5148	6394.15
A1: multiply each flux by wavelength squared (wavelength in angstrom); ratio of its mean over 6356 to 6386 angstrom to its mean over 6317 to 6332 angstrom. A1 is 1.16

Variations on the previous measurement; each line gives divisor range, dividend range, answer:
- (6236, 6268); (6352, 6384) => 1.10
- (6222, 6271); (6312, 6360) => 0.96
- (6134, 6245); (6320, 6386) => 1.04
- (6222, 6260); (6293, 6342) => 0.92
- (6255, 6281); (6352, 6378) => 1.10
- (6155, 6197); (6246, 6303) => 1.01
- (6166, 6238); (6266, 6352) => 0.97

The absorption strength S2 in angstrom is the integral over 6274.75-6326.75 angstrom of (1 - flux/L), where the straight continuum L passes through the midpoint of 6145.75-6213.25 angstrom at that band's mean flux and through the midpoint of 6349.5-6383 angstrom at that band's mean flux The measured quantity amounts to 5.7 angstrom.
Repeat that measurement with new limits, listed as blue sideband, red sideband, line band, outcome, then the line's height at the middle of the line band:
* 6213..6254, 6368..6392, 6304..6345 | 5.0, 0.527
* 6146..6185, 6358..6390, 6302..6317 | 3.2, 0.539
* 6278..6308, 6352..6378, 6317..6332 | 1.2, 0.522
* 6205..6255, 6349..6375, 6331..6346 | 1.6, 0.539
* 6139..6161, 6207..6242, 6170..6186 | -0.3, 0.522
